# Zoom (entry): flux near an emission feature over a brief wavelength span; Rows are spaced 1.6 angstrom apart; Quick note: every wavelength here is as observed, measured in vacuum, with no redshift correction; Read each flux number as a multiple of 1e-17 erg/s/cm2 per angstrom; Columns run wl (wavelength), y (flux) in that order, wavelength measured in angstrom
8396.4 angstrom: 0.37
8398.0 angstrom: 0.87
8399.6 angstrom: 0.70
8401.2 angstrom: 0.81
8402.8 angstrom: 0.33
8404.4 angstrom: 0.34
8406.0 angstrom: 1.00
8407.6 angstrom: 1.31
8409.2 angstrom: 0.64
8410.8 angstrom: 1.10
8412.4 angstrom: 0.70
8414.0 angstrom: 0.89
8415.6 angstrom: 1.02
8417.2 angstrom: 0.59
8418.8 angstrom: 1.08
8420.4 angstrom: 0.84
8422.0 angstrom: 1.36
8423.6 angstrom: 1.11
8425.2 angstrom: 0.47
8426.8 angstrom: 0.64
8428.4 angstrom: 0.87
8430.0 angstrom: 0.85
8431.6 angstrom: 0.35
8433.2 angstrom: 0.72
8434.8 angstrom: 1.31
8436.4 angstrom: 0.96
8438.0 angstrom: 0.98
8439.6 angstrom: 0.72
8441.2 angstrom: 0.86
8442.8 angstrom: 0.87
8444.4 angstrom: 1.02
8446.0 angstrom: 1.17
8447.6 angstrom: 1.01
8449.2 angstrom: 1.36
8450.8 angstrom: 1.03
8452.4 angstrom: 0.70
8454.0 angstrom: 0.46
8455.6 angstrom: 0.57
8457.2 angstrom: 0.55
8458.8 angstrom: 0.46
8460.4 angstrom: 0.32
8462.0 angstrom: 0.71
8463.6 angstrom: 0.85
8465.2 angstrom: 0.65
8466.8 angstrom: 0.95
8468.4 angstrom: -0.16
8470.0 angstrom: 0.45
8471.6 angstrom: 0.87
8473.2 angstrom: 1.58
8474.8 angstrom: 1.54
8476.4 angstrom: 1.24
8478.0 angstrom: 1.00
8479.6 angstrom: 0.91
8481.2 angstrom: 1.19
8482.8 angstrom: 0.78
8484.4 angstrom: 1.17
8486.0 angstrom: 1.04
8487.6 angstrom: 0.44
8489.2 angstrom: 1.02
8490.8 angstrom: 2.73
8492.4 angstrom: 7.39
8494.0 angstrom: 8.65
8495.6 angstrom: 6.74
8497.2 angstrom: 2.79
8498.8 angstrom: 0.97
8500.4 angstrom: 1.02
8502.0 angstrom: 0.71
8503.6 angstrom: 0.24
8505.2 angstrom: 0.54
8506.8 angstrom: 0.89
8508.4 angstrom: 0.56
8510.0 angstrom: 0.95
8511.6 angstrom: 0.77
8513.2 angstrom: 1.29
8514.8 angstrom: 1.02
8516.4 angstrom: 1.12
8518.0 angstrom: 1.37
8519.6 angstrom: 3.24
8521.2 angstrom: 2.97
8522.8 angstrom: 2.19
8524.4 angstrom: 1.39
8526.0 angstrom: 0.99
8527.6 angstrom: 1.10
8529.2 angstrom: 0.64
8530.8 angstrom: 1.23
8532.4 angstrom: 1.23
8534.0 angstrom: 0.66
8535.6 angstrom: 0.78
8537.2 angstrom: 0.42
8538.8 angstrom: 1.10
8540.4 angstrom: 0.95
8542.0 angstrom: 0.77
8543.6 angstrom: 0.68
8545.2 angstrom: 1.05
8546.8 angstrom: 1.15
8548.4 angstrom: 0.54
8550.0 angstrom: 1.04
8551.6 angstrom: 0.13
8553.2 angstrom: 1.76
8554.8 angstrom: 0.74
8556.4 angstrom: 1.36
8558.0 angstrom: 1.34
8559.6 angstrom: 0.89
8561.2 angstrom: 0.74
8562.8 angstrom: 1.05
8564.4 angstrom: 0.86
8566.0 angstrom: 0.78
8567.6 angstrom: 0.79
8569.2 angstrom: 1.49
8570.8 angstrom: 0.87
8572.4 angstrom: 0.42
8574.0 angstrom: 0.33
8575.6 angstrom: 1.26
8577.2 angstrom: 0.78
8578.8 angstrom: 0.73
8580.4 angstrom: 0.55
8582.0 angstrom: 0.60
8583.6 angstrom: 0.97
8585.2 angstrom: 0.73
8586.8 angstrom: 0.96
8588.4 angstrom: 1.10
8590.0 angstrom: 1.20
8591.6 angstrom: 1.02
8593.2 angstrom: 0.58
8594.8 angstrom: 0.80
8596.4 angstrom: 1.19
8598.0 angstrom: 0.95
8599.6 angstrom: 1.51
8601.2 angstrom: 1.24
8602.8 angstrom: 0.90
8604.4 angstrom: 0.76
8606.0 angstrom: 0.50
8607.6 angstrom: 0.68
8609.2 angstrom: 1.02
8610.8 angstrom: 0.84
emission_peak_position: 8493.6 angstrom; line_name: Halpha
